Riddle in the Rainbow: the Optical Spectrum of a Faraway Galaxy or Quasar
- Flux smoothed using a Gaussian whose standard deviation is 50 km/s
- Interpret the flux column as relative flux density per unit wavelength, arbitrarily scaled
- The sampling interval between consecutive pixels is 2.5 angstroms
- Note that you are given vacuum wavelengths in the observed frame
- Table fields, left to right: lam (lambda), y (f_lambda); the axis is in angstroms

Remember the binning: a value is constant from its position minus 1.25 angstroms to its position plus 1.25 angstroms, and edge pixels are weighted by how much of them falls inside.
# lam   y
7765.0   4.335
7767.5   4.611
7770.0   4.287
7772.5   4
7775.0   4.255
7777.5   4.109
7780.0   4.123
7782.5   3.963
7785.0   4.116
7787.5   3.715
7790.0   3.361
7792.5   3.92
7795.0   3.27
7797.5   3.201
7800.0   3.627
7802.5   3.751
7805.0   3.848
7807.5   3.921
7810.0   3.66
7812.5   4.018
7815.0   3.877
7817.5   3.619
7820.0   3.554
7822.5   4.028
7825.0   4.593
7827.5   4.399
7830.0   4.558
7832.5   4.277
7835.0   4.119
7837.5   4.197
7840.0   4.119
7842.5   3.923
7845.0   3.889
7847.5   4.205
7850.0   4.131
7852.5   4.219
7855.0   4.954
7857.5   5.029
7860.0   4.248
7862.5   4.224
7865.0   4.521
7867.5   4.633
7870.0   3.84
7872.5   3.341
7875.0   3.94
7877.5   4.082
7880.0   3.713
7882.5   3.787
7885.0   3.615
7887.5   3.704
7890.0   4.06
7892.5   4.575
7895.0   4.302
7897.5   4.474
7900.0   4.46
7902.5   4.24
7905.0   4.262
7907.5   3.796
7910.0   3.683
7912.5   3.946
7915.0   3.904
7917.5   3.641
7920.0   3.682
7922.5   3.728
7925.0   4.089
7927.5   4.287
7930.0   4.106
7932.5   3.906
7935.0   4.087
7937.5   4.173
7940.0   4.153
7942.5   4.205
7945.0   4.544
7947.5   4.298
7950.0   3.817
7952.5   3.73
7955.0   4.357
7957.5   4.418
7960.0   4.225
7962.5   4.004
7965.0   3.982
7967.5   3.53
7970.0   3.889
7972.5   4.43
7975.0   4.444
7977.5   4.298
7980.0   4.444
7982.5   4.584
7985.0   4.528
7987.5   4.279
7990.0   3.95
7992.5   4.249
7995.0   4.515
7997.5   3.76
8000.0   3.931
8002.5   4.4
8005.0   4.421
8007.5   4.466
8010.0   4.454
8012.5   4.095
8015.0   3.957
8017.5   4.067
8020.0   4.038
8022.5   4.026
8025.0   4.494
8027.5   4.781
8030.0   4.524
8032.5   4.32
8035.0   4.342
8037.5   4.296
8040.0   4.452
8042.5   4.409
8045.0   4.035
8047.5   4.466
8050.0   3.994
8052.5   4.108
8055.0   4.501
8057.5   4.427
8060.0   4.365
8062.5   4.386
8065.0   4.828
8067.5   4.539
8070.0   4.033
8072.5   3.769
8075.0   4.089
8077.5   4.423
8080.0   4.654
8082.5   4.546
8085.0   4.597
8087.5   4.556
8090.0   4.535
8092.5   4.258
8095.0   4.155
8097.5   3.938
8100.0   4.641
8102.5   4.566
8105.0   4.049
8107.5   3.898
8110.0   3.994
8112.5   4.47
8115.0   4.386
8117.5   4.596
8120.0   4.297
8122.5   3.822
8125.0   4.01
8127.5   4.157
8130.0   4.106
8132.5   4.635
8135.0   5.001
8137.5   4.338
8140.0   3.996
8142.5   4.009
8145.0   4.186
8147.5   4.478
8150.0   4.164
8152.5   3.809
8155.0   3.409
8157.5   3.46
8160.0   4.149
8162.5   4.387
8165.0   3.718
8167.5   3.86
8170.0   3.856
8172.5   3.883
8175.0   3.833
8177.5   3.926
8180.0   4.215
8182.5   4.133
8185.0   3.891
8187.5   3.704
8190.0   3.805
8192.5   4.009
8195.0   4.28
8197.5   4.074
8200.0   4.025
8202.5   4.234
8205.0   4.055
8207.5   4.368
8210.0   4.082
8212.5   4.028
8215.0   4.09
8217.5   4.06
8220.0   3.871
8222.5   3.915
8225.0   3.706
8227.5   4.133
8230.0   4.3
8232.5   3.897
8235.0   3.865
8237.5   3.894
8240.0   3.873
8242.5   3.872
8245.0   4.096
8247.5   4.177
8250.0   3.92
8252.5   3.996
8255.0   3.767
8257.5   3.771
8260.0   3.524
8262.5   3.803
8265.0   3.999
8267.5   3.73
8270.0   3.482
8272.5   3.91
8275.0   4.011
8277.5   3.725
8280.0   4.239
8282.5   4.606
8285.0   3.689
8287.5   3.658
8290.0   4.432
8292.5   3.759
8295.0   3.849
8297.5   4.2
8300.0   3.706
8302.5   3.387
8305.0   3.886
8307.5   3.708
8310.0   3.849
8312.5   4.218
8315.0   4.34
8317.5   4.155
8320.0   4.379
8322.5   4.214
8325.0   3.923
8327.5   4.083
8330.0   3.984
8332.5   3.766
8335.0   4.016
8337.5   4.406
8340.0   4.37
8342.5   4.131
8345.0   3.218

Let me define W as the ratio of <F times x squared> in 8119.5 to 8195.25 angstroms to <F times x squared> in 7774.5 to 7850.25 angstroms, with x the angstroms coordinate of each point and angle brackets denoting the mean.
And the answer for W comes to 1.1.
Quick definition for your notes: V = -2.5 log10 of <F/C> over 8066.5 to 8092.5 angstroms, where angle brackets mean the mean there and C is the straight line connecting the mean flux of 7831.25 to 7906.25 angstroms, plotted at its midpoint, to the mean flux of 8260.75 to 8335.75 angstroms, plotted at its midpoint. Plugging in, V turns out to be -0.08 mag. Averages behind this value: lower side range 4.17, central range 4.37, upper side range 3.95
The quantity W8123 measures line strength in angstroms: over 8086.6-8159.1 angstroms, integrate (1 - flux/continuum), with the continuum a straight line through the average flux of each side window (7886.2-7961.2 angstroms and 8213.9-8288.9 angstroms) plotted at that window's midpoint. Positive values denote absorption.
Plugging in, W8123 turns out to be -3.9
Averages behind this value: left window 4.09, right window 3.92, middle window 4.2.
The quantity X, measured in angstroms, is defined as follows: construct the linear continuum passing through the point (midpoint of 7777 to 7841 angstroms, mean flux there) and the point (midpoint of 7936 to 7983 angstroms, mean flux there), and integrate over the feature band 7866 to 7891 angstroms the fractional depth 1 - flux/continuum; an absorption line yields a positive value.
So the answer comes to 1.0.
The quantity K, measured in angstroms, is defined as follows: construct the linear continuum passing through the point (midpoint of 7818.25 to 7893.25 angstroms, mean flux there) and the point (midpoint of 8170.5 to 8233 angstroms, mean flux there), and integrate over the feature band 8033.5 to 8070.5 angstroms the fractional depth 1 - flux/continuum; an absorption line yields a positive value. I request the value -2.5 angstroms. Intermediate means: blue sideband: 4.14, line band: 4.35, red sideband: 4.02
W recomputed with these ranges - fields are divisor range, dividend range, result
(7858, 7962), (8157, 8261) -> 1.05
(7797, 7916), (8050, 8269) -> 1.09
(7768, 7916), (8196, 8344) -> 1.10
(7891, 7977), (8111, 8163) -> 1.07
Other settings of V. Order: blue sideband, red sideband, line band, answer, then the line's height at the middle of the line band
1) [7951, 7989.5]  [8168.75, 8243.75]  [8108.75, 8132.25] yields -0.040 mag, 4.07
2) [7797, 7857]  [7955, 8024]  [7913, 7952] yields 0.031 mag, 4.15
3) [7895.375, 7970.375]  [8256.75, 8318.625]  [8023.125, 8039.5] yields -0.110 mag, 4.02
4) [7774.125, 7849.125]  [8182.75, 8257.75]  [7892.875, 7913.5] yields -0.057 mag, 3.95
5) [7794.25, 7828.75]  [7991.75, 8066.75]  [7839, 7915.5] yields -0.043 mag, 3.97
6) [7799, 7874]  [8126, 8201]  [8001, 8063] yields -0.061 mag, 4.07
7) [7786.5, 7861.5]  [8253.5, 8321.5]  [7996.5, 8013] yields -0.068 mag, 3.97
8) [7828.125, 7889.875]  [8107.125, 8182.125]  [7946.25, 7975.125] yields 0.012 mag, 4.13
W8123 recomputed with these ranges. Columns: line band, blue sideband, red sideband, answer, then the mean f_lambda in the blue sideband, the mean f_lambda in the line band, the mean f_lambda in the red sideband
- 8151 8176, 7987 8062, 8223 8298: 1.4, 4.27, 3.84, 3.93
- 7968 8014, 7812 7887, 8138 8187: -2.5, 4.12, 4.27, 3.97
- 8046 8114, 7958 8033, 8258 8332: -2.8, 4.24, 4.32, 3.94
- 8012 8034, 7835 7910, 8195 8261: -1.0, 4.15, 4.26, 3.99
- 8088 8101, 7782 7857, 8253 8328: -1.2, 3.98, 4.31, 3.93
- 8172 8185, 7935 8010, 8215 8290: 0.0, 4.21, 3.99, 3.92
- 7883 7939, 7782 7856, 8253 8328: -1.0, 3.96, 4.03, 3.93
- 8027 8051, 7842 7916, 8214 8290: -1.9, 4.13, 4.35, 3.93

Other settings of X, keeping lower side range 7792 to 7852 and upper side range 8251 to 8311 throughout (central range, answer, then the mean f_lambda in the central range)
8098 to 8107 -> -1.01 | 4.34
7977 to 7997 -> -2.13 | 4.34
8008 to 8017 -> -0.62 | 4.18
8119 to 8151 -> -2.93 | 4.25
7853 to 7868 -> -2.43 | 4.58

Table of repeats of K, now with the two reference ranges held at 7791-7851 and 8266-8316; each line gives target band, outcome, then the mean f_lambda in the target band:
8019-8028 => -0.9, 4.31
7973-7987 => -1.8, 4.45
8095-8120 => -2.2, 4.28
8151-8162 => 0.5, 3.76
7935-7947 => -1.0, 4.25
